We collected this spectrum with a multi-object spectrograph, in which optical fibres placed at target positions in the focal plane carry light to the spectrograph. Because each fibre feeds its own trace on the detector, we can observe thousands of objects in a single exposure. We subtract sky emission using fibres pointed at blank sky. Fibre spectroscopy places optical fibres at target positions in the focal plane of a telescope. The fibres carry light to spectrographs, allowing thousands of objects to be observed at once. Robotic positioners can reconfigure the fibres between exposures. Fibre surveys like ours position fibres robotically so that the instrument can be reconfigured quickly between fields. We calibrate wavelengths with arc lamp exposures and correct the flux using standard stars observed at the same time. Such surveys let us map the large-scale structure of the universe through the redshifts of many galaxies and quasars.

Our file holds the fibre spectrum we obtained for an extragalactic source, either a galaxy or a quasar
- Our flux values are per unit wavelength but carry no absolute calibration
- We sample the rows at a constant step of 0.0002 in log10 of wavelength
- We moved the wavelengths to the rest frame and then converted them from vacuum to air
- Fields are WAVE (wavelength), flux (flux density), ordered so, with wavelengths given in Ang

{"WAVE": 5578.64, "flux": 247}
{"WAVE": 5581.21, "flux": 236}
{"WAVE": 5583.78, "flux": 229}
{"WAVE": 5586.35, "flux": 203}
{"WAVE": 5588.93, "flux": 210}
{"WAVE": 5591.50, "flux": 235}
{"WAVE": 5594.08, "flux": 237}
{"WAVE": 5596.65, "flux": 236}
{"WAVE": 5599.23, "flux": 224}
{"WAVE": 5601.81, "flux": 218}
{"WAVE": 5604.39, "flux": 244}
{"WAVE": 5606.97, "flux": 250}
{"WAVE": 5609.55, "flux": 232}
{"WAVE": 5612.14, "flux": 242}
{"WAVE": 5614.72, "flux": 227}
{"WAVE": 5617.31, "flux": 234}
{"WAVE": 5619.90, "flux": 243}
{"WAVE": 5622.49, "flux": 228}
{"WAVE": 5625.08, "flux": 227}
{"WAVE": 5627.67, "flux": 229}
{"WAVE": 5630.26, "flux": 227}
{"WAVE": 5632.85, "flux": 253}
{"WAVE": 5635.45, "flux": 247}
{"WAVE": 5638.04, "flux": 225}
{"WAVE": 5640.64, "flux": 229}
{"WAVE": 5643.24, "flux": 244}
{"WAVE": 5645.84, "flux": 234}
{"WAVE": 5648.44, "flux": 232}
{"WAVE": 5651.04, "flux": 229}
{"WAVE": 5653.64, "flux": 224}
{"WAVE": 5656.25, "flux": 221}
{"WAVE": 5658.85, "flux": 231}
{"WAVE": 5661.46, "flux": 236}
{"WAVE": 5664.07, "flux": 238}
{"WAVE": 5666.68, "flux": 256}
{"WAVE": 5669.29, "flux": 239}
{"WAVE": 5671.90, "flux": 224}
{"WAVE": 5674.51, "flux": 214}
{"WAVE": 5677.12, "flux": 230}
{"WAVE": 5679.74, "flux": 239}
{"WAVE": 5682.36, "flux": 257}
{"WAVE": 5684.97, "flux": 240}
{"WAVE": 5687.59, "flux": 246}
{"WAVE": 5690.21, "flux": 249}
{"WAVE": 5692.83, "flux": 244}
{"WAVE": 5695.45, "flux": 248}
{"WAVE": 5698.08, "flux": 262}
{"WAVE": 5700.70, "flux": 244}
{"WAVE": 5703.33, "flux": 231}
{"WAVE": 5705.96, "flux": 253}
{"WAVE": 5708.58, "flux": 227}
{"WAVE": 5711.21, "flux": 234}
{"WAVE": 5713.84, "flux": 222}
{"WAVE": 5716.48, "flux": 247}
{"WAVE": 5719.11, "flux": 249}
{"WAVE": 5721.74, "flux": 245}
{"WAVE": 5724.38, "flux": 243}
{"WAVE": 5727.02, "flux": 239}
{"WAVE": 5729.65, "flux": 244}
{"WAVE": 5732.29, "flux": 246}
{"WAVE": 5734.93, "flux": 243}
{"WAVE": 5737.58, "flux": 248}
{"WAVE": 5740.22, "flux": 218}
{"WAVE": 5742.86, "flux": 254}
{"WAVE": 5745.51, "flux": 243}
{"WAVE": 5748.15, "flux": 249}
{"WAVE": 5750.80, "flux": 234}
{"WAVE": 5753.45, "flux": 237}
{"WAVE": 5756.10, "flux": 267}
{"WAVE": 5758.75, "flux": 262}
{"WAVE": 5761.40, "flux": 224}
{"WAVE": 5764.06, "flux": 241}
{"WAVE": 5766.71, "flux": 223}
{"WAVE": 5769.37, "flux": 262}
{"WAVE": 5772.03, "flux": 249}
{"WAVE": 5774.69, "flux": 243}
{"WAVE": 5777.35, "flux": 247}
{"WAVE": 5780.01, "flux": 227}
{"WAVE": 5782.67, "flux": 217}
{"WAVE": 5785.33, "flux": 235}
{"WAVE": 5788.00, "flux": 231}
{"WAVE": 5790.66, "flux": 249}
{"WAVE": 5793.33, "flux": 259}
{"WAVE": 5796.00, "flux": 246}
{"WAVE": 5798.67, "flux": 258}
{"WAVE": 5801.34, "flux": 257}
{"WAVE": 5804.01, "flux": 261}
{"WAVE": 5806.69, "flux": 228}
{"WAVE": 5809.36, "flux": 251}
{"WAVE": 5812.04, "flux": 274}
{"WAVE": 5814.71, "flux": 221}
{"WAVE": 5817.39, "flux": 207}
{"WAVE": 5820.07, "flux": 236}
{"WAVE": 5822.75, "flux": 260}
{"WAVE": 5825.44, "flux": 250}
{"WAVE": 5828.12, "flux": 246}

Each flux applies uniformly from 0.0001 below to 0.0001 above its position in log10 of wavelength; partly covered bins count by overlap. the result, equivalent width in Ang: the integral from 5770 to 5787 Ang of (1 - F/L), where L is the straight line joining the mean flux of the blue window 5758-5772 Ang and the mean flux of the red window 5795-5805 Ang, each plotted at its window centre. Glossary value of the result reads 0.69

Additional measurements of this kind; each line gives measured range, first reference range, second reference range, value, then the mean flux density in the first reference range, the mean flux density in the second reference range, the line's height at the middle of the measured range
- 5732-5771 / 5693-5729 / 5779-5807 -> -0.12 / 242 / 243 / 243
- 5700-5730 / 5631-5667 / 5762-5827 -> -0.14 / 235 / 243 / 238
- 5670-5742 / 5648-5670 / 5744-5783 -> -0.79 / 234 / 242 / 238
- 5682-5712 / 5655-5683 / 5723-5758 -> -0.79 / 234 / 244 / 238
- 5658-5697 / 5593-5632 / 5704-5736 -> -0.28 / 233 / 241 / 238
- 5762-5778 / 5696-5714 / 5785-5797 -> 0.03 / 240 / 245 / 244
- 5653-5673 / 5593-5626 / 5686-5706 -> 0.64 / 234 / 247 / 242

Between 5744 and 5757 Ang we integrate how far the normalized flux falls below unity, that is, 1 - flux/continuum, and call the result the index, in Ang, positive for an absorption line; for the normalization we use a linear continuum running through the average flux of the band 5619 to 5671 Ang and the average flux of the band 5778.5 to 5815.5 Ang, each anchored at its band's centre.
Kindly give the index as -0.2 Ang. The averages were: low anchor 234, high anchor 244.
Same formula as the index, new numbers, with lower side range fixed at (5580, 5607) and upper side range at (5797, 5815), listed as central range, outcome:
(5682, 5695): -0.4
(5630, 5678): 0.3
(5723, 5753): 0.3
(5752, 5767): 0.2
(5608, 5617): -0.1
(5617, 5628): 0.0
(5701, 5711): 0.1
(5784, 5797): 0.3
